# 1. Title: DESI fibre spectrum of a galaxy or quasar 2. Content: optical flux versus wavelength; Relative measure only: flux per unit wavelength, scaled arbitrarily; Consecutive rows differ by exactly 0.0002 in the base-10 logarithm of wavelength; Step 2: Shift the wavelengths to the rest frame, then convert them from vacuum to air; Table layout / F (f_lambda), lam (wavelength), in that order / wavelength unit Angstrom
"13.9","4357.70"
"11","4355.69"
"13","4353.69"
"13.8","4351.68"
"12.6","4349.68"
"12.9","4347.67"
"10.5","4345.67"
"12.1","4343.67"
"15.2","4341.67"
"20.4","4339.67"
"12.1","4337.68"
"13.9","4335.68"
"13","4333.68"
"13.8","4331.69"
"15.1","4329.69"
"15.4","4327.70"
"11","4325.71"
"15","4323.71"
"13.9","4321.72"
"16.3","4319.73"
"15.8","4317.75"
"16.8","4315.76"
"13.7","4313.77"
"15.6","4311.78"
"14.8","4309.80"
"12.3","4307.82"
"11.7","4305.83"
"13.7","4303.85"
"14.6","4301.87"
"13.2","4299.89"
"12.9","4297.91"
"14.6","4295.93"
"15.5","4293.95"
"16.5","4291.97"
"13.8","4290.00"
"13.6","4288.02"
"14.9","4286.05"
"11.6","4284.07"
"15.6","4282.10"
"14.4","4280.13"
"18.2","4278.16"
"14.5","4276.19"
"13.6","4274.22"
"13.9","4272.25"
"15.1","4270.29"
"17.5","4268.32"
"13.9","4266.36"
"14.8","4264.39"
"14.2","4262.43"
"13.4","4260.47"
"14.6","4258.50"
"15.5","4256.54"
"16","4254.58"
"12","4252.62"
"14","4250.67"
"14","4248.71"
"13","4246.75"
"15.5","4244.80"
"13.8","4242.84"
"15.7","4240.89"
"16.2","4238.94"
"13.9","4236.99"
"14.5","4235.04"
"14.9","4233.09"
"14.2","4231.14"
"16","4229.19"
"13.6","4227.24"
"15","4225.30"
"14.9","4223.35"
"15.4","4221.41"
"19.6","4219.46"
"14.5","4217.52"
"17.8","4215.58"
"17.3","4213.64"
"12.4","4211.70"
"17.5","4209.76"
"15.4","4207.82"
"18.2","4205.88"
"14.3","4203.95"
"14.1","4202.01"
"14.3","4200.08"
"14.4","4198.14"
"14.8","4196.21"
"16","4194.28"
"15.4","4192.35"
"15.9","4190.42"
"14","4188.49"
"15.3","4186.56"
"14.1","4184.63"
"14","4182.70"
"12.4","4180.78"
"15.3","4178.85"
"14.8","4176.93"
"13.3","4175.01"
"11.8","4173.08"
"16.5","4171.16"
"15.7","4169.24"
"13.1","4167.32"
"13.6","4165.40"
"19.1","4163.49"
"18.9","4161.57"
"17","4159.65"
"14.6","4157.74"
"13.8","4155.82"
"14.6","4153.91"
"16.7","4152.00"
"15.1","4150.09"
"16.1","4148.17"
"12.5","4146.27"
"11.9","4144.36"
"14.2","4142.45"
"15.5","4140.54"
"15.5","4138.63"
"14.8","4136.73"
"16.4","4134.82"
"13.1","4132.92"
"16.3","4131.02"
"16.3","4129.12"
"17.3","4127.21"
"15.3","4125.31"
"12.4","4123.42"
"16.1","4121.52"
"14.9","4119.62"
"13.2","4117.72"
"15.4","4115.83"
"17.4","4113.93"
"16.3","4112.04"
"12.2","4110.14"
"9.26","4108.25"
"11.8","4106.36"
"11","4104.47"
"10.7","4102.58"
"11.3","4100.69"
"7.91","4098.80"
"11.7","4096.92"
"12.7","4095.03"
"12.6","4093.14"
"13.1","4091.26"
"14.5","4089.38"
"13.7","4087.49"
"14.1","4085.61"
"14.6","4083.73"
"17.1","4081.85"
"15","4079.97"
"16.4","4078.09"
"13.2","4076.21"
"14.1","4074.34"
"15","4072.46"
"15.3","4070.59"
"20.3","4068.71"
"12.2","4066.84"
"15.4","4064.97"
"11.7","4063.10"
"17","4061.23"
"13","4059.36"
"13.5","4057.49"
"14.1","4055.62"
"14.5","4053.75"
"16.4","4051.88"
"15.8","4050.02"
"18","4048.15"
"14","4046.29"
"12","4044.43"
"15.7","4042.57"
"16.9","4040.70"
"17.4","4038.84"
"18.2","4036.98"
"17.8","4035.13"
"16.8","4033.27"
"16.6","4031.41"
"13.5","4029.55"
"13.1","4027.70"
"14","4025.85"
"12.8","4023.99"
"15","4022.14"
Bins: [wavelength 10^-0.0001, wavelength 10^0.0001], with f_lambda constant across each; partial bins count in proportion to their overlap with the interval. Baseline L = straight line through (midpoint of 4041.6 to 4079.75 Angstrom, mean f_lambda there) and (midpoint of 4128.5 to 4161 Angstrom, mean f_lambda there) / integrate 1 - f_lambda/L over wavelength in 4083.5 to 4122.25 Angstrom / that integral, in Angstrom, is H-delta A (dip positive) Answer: 5.0 Angstrom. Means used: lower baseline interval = 14.9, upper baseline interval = 15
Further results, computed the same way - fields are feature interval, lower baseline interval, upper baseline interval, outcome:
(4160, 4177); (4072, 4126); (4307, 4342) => -1.7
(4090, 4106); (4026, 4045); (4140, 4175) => 4.1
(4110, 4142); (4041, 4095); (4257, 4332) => -1.3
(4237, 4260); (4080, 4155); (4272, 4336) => -0.4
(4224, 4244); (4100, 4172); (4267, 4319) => -0.3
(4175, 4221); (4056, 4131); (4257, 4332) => -3.2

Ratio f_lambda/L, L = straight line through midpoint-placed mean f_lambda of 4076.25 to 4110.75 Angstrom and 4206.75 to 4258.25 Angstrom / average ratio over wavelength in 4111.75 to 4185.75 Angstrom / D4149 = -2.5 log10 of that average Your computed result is -0.10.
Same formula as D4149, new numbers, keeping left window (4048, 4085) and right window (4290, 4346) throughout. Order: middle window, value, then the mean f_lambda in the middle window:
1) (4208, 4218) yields -0.09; 15.9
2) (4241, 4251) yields 0.02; 14.2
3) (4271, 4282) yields -0.04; 15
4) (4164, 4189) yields 0.04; 14.2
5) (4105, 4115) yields 0.12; 13.3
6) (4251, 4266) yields 0.01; 14.3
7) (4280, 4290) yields 0.03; 14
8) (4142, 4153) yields 0.03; 14.4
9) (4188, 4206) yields -0.03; 15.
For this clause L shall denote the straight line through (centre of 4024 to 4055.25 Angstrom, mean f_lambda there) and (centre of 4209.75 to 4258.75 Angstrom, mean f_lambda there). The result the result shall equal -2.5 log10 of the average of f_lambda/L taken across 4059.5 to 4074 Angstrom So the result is 0.03 mag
